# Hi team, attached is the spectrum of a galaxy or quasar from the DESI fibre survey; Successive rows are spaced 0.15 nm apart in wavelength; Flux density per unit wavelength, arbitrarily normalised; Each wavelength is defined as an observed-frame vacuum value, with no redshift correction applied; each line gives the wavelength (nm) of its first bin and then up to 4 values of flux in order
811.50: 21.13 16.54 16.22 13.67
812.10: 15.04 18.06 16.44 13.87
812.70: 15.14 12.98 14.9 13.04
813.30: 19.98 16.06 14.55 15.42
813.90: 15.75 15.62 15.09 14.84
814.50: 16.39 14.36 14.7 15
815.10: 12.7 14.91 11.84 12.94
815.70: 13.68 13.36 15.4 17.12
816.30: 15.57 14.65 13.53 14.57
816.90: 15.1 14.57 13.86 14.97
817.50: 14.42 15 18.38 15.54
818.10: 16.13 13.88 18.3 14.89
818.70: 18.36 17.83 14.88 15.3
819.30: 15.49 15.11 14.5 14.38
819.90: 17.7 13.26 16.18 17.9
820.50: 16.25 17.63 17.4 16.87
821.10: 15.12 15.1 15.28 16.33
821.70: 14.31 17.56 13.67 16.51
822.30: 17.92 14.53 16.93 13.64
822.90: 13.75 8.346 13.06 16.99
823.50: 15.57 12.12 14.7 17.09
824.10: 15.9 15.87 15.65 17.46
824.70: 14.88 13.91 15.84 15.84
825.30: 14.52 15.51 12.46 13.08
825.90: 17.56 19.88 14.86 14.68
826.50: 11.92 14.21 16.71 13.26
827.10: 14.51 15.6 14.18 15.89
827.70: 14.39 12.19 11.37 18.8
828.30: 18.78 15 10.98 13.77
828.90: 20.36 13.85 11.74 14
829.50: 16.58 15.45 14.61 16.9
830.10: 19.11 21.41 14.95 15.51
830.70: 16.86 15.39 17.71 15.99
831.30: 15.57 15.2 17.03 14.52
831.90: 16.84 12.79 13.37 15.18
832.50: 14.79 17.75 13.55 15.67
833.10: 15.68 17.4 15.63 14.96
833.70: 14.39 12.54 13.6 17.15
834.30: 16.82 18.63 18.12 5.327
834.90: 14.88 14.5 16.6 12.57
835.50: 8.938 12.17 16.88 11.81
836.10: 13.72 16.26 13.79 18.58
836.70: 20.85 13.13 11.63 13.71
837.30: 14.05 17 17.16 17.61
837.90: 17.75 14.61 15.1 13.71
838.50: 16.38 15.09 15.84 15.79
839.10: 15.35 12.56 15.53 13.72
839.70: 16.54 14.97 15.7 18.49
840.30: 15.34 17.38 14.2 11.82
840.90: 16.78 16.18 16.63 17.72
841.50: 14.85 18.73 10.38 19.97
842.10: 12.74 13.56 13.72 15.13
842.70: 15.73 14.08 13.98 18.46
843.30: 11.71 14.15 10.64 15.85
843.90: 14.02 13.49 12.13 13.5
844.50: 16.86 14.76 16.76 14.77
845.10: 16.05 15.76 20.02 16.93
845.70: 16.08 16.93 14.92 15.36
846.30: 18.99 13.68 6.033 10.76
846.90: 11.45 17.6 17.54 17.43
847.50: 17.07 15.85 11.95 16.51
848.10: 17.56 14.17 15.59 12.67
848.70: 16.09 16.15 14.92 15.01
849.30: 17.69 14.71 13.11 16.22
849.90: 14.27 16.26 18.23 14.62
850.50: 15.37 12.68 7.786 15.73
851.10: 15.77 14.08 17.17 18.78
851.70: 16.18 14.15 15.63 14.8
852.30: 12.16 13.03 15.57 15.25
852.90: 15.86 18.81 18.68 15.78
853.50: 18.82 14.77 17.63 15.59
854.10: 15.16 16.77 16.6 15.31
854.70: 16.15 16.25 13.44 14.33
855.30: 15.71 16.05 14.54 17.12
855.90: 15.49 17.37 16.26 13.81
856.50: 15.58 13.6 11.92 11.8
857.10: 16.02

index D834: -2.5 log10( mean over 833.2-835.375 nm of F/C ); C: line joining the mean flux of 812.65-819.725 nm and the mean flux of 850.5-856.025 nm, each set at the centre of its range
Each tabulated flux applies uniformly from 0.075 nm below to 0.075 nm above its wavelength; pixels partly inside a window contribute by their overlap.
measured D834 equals 0.029 mag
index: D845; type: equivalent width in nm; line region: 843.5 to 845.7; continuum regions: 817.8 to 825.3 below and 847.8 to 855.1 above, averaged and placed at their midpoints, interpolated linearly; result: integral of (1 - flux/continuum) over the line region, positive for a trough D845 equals 0.05 nm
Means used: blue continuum 15.6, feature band 15.1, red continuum 15.4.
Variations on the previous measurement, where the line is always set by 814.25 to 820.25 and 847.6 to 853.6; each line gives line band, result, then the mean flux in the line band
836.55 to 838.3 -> -0.06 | 15.8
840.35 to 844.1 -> 0.09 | 14.9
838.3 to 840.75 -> -0.01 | 15.3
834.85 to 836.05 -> 0.13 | 13.5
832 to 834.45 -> 0.00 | 15.2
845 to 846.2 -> -0.09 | 16.5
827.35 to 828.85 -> 0.05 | 14.6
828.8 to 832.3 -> -0.16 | 15.9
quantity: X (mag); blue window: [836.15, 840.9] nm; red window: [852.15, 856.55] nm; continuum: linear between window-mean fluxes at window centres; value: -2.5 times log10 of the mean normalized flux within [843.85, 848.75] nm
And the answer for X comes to 0.03 mag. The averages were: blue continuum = 15.5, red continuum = 15.8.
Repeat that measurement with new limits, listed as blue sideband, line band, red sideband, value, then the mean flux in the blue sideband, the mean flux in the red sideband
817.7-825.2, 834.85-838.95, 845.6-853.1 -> 0.02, 15.6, 15.1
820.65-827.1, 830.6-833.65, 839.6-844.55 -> -0.03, 15.2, 15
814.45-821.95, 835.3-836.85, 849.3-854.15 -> 0.06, 15.4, 15.4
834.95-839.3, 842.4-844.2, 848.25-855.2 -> 0.07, 14.9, 15.4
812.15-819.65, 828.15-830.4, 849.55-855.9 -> -0.05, 15.2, 15.5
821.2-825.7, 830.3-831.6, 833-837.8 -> -0.08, 15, 14.9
